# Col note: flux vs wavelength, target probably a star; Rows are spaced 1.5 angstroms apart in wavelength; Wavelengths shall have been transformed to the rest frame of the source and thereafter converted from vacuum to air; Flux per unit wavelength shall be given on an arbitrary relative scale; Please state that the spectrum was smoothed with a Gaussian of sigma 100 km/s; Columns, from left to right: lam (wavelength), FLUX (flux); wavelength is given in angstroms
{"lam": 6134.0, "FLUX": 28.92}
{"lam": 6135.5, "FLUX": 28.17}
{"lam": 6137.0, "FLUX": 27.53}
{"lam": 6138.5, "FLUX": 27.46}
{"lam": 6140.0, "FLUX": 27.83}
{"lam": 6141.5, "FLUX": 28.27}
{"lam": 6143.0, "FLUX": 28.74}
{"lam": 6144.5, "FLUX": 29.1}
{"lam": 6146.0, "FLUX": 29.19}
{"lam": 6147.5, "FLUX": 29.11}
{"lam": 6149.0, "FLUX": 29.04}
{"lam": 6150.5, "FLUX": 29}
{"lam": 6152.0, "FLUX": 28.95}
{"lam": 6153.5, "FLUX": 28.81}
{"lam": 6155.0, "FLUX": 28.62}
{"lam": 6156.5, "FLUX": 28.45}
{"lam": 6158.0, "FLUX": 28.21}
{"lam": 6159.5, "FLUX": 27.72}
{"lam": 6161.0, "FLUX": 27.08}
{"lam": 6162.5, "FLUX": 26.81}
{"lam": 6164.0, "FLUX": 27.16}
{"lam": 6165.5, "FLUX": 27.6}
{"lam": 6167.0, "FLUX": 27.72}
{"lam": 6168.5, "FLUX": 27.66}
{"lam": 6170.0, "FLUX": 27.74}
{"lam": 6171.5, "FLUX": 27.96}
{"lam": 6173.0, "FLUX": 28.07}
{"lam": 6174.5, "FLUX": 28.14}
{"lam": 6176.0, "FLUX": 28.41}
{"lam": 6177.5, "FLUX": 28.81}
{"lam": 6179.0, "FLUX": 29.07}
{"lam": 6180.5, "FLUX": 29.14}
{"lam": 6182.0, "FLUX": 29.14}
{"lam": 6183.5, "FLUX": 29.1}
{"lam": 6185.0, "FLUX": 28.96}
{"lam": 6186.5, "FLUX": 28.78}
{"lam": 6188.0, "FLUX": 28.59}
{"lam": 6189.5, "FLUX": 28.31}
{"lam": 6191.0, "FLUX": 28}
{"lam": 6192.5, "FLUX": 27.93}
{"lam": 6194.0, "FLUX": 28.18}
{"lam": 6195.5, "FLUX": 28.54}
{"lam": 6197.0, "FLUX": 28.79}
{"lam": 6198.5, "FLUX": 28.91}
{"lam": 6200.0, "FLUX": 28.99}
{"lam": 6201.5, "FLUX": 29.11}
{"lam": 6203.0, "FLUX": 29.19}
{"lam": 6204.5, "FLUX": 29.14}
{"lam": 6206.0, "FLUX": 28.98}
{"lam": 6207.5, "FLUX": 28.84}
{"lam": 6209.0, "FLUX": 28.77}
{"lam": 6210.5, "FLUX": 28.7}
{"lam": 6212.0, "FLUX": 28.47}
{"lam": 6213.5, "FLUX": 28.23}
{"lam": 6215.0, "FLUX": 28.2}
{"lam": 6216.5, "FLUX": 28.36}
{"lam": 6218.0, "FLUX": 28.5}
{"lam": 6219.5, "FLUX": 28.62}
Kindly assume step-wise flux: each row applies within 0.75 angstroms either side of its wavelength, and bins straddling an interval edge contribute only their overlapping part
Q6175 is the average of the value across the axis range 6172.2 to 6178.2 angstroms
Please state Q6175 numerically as 28.4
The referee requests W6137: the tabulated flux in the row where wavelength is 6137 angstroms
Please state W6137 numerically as 27.53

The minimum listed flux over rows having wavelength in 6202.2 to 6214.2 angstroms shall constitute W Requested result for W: 28.23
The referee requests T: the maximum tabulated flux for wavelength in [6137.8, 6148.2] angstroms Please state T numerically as 29.19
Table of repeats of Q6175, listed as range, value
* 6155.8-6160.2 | 28.1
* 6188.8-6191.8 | 28.1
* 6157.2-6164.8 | 27.4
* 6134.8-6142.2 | 27.8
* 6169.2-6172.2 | 27.8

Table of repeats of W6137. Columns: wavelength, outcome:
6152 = 28.95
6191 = 28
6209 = 28.77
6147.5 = 29.11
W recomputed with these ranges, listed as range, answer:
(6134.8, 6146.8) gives 27.46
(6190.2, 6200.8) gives 27.93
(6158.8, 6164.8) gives 26.81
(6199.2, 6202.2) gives 28.99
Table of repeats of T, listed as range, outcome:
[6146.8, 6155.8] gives 29.11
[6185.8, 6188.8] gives 28.78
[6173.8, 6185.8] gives 29.14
